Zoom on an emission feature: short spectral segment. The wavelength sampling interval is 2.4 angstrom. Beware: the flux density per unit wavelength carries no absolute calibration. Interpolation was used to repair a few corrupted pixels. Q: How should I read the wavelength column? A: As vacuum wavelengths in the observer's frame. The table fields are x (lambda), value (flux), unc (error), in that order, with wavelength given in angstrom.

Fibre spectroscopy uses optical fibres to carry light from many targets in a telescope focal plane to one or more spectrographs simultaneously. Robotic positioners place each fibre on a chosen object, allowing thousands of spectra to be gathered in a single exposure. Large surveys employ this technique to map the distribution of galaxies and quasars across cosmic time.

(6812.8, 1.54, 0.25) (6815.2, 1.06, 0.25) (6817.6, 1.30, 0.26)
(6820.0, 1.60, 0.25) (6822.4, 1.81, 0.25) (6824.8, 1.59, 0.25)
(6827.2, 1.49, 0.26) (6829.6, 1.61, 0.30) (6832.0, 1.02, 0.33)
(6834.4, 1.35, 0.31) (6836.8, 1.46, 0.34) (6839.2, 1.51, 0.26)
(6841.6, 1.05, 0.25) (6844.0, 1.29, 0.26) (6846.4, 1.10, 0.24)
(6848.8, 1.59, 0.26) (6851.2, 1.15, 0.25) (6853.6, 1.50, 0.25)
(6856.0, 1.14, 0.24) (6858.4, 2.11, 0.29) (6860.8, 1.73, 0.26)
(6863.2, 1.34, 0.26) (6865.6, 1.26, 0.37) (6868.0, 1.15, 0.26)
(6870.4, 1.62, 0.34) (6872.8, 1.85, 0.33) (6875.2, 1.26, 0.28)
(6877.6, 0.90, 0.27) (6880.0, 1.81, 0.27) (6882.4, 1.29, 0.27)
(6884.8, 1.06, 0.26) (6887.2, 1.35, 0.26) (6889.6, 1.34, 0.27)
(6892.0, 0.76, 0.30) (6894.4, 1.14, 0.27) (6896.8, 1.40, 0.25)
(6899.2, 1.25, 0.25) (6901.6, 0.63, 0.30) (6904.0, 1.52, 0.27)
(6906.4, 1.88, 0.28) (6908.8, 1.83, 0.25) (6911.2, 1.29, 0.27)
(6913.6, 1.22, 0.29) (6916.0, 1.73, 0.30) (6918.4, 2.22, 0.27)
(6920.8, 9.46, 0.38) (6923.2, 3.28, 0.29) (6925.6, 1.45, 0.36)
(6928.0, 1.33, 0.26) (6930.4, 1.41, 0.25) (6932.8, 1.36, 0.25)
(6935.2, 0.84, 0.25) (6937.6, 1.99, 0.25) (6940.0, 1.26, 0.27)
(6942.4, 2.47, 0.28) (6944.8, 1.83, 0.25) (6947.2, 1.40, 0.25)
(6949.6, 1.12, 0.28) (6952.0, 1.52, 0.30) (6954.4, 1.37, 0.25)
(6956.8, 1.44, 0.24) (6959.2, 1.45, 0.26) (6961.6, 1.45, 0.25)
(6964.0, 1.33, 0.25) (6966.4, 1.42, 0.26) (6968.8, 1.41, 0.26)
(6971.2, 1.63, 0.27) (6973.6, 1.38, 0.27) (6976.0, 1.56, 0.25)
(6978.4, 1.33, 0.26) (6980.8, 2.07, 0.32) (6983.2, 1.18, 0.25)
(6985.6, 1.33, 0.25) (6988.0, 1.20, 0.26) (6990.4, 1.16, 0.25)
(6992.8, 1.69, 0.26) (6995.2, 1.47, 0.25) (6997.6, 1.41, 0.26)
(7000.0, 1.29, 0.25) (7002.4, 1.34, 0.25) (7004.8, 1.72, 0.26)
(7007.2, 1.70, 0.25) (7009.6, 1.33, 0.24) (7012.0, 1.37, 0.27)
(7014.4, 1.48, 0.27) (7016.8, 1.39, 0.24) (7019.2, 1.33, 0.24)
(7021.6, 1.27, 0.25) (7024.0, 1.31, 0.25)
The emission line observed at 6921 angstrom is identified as H-alpha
